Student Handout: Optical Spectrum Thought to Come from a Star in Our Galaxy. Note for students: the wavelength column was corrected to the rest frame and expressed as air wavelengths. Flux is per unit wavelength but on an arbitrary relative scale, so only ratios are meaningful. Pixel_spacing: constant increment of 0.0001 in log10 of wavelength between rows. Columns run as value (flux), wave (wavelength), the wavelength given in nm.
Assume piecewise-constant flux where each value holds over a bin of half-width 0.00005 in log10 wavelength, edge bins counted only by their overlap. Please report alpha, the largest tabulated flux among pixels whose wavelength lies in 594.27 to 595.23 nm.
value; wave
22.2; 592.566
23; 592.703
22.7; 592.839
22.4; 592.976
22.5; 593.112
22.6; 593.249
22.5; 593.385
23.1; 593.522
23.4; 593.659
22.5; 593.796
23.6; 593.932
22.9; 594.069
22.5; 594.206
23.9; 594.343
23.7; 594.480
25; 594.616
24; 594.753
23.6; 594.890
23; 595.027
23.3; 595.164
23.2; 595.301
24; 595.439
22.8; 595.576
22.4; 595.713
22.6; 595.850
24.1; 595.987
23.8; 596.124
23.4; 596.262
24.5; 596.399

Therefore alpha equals 25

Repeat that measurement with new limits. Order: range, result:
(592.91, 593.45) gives 22.6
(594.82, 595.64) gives 24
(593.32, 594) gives 23.6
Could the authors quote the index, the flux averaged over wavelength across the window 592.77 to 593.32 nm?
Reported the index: 22.6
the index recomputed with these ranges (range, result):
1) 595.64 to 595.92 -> 22.6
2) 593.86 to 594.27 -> 23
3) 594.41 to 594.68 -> 24.4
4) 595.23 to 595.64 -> 23.3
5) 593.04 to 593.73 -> 22.8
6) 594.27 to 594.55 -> 23.8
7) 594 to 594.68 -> 23.6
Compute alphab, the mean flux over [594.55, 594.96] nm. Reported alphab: 24.2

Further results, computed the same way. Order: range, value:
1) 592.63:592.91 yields 22.8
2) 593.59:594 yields 23.2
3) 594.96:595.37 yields 23.1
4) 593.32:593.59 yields 22.8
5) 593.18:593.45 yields 22.6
